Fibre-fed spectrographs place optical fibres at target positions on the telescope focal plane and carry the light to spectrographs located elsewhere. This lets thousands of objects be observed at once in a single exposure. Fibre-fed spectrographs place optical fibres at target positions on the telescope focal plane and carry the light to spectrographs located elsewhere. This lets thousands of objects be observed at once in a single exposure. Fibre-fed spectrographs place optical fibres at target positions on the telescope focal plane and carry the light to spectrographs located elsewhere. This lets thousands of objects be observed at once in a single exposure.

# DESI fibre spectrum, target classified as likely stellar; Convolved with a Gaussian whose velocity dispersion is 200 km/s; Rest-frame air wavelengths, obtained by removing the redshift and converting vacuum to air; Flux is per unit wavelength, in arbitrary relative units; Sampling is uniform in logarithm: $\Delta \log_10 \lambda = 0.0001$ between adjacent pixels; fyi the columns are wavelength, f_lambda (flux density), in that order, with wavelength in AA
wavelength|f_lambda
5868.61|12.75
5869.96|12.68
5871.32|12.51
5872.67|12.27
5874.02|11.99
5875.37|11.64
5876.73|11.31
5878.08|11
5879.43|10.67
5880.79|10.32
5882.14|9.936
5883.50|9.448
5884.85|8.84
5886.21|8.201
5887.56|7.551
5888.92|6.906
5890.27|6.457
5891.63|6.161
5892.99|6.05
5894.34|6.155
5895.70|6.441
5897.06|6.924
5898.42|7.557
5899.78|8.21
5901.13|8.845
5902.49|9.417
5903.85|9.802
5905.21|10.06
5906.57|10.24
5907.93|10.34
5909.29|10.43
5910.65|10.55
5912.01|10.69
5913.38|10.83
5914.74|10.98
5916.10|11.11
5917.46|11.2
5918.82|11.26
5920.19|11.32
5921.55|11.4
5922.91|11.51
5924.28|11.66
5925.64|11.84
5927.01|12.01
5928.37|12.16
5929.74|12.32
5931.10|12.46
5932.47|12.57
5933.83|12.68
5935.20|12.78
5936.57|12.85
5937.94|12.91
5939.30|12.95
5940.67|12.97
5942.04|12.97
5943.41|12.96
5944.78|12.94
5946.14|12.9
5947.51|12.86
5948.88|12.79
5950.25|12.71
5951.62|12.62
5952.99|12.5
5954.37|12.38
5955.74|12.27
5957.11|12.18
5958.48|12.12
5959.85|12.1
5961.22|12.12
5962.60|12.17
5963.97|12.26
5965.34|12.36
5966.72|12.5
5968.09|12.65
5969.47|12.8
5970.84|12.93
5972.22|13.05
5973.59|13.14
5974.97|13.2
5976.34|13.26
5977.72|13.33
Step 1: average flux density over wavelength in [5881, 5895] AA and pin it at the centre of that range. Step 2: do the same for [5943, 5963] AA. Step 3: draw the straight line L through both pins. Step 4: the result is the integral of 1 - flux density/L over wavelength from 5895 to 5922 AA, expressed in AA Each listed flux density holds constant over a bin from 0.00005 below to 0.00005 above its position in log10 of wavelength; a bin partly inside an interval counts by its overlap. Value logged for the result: -1.8 AA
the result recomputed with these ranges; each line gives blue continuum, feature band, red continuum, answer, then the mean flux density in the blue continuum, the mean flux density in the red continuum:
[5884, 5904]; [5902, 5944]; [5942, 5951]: -4.6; 7.53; 12.9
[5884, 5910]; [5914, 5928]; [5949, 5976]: -2.4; 8.15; 12.5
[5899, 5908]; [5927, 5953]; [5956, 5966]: -3.5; 9.49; 12.2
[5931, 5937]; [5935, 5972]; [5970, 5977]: 0.8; 12.7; 13.1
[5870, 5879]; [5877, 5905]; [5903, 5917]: 7.2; 11.8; 10.5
